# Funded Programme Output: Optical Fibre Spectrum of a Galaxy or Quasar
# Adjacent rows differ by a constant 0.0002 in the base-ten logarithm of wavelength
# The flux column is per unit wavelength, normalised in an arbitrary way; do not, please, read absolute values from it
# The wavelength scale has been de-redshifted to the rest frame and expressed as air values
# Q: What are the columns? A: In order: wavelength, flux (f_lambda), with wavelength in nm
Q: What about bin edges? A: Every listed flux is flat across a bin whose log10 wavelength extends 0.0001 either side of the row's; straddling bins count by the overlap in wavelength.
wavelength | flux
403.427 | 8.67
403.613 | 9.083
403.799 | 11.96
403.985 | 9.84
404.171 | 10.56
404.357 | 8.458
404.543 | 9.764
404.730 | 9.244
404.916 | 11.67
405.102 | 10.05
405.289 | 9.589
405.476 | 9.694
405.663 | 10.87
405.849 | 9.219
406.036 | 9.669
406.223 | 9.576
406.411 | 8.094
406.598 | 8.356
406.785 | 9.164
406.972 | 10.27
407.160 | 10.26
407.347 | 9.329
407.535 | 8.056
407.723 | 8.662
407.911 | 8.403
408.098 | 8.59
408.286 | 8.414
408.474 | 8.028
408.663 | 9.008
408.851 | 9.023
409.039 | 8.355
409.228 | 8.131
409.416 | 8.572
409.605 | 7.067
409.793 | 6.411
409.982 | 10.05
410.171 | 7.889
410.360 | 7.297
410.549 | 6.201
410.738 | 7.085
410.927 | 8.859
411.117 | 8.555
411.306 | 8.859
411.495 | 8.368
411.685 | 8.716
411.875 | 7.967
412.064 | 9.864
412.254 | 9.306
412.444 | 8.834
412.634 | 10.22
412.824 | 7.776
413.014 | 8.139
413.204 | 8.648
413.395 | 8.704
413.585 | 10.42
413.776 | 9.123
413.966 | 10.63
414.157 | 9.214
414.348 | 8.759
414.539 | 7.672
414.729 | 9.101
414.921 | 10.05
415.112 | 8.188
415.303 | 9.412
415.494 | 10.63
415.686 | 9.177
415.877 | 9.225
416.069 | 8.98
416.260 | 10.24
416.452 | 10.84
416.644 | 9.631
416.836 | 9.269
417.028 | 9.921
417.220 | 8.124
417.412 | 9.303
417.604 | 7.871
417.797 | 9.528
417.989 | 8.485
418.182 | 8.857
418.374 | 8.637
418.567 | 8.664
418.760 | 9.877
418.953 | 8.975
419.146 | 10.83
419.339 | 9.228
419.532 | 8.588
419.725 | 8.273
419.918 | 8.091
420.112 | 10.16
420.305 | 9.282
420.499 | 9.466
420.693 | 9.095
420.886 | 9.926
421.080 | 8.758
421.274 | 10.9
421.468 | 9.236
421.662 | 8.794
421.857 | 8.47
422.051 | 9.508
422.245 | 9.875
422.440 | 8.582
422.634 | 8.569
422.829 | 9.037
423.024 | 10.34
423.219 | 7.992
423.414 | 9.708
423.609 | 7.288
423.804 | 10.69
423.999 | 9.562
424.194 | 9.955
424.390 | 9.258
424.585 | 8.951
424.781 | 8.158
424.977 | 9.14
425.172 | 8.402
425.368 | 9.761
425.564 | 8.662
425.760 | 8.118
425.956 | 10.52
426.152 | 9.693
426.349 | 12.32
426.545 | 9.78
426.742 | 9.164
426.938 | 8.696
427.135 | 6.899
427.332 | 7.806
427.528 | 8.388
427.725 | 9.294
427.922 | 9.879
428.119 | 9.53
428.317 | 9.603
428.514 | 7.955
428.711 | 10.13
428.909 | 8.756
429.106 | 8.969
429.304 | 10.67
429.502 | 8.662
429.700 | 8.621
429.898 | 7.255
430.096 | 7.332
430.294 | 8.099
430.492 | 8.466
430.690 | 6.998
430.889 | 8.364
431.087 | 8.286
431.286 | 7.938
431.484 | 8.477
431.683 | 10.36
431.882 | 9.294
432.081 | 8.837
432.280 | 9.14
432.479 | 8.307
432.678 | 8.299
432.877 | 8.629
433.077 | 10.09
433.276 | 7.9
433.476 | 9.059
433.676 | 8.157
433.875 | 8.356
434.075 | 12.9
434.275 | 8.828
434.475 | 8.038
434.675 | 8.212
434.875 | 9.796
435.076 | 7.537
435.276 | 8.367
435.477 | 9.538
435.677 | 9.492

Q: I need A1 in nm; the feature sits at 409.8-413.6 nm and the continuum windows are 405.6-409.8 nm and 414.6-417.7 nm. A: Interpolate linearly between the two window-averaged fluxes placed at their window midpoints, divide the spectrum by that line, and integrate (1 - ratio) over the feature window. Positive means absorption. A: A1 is 0.24 nm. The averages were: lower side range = 8.8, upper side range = 9.36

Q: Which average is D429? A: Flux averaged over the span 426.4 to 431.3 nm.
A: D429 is 8.67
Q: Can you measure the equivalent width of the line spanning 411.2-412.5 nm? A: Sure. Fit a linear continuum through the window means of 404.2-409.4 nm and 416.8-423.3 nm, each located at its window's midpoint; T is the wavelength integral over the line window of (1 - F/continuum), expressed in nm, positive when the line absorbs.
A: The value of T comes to 0.05 nm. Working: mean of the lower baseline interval 9.19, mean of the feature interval 8.85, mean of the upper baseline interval 9.13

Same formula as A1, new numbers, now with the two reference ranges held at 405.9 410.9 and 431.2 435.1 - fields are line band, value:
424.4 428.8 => -0.16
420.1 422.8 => -0.18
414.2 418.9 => -0.31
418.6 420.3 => -0.11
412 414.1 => -0.17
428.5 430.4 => 0.04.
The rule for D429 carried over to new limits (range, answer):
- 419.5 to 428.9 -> 9.17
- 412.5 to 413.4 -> 8.7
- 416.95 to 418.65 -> 8.81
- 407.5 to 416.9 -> 8.78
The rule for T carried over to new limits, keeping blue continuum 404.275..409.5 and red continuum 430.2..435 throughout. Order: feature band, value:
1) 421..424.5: -0.128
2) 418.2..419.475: -0.047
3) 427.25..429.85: -0.067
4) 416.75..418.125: 0.012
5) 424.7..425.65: 0.006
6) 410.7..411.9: 0.088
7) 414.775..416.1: -0.052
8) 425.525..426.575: -0.123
